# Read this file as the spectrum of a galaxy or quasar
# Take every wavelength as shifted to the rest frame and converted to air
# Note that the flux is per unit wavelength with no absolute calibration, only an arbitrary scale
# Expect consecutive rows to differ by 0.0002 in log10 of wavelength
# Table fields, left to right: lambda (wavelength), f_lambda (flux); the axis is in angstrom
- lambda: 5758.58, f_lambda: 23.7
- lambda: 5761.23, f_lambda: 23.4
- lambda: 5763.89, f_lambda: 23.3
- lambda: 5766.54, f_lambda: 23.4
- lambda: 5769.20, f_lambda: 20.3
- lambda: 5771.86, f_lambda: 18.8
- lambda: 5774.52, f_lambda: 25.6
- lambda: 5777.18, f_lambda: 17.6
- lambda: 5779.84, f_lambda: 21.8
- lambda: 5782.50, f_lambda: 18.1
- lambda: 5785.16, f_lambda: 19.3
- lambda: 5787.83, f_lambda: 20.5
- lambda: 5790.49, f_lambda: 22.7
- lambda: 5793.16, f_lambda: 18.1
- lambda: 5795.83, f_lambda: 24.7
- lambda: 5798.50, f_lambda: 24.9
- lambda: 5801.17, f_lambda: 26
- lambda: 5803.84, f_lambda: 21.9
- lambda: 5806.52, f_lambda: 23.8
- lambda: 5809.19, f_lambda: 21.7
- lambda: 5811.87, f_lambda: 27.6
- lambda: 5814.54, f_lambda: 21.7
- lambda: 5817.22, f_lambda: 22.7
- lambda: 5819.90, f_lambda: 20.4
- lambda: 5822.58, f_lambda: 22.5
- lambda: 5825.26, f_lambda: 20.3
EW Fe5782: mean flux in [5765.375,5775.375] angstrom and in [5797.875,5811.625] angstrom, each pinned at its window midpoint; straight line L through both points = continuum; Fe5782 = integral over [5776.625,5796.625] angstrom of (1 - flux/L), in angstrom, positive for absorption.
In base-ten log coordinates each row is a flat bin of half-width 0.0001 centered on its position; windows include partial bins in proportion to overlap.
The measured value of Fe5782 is 2.2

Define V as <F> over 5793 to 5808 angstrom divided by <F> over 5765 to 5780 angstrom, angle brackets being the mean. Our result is 1.1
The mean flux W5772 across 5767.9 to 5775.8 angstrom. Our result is 21.5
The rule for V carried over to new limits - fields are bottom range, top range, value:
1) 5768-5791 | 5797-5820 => 1.15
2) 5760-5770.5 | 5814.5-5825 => 0.96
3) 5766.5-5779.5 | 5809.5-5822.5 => 1.09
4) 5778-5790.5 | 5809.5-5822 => 1.14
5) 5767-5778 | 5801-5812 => 1.13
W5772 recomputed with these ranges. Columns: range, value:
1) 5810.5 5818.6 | 24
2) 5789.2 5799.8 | 22.6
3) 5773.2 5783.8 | 20.8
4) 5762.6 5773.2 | 21.4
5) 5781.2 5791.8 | 20.2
